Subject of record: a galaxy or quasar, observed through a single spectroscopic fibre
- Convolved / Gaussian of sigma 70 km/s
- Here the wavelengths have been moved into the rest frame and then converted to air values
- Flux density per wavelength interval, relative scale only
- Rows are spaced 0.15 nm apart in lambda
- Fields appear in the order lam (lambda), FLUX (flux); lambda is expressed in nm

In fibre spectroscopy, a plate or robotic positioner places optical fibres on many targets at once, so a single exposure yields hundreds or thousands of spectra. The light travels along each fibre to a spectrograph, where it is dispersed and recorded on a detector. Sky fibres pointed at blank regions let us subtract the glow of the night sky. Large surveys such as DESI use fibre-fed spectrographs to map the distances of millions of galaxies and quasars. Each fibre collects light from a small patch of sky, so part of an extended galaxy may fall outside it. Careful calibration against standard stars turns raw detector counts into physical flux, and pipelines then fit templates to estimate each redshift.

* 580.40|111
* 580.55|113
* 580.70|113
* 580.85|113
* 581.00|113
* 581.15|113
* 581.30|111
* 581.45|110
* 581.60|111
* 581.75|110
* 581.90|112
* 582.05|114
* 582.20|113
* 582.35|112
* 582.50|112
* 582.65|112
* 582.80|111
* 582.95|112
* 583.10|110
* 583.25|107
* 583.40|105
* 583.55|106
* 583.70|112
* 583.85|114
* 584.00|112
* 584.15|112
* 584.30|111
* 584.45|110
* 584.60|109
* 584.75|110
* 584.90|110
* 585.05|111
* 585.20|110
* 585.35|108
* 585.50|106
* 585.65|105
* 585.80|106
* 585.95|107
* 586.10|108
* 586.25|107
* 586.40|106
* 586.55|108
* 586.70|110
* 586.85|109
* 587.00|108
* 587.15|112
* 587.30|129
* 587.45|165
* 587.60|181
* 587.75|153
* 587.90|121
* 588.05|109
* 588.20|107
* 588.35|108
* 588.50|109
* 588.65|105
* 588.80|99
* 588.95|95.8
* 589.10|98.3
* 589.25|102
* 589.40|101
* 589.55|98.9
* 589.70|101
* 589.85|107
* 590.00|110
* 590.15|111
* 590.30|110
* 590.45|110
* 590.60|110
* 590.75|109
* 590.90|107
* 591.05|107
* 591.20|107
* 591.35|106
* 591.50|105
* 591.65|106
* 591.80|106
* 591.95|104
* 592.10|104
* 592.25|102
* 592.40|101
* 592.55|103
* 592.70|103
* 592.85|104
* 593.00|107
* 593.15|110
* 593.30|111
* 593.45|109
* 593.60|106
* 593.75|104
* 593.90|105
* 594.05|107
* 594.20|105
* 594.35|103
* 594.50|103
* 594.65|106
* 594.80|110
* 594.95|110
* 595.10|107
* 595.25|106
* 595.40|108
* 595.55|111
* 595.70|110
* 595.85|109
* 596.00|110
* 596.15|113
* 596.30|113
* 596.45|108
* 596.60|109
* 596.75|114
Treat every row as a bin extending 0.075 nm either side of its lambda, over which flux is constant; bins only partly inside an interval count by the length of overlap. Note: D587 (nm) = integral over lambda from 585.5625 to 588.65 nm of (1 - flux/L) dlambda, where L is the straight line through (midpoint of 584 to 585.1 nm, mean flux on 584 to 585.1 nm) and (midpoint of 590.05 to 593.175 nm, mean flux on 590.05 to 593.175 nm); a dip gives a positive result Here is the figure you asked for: -0.26 nm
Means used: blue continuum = 111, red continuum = 106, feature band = 118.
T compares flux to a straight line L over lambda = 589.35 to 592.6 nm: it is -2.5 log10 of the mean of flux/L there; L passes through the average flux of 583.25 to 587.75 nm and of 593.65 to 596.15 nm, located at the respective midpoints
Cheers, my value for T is 0.05 mag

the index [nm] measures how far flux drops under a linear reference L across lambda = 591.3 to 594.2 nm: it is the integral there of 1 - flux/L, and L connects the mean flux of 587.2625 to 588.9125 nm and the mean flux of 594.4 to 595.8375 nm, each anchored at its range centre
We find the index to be 0.211 nm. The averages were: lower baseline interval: 125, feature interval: 105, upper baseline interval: 108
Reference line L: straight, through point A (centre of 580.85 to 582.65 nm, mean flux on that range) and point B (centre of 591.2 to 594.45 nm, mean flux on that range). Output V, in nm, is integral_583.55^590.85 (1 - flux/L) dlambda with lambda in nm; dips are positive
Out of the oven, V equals -0.211 nm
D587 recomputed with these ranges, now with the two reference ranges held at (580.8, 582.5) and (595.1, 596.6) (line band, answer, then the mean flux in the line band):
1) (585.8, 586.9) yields 0.03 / 108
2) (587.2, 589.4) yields -0.17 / 119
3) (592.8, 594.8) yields 0.07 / 106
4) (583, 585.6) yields 0.05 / 110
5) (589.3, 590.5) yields 0.05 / 106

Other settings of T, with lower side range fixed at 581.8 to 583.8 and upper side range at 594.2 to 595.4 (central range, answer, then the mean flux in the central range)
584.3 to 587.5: -0.02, 112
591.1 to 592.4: 0.03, 105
